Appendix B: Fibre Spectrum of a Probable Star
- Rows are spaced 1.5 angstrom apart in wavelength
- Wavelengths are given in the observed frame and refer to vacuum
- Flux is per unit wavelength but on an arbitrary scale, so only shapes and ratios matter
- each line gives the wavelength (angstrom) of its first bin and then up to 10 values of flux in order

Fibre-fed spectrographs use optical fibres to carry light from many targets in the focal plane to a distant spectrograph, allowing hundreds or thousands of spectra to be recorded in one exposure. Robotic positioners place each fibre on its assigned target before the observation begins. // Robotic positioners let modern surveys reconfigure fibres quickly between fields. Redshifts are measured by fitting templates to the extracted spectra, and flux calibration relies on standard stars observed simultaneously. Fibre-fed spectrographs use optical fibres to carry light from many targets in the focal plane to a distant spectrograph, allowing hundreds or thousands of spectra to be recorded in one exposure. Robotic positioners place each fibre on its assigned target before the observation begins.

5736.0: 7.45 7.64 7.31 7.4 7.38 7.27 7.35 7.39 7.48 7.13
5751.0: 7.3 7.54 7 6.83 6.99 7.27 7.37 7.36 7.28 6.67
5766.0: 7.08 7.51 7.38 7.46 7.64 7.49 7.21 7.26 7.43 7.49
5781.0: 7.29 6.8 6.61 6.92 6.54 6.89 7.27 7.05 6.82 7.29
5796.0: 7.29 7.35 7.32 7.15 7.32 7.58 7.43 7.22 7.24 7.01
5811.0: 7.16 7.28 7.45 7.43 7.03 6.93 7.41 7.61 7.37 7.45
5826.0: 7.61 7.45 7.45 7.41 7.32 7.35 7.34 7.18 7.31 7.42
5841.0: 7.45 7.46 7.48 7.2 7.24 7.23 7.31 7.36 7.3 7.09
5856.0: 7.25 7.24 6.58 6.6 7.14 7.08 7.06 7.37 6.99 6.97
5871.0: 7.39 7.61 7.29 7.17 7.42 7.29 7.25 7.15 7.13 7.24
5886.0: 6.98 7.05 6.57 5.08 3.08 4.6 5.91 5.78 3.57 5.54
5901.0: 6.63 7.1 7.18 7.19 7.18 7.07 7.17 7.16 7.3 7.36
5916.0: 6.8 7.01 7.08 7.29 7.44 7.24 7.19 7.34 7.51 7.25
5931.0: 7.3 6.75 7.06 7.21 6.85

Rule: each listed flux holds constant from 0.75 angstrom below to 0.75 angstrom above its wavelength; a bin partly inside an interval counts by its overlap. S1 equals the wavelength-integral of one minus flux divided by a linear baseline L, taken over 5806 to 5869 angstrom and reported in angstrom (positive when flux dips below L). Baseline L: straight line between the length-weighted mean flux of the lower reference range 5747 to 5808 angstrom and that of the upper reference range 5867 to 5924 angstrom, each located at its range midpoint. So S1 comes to -2.70 angstrom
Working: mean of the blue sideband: 7.21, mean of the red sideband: 6.72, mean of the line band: 7.26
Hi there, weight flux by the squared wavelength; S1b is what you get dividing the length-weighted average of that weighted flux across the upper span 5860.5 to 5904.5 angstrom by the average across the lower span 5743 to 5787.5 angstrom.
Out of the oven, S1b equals 0.9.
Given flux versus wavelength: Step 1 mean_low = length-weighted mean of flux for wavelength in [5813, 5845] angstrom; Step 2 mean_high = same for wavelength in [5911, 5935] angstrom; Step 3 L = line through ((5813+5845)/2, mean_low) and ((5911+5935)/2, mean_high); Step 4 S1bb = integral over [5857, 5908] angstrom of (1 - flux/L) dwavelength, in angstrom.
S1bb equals 4.5 angstrom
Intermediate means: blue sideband 7.37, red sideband 7.19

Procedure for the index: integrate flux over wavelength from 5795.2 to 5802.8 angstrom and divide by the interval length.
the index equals 7.29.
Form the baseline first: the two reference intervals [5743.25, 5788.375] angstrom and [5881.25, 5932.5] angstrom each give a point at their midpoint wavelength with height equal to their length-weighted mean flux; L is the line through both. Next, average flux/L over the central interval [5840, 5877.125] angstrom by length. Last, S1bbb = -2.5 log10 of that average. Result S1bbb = -0.06 mag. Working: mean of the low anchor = 7.21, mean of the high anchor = 6.66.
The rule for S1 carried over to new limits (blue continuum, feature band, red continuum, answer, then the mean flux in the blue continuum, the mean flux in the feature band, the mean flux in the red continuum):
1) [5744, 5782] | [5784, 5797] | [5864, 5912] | 0.3 angstrom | 7.28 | 6.99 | 6.63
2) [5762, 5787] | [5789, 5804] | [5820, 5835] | 0.1 angstrom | 7.2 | 7.23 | 7.44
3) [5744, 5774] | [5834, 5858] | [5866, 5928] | -1.2 angstrom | 7.27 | 7.3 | 6.77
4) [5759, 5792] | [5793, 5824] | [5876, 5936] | -0.9 angstrom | 7.18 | 7.28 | 6.74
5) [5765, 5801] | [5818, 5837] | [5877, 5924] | -1.1 angstrom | 7.19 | 7.38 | 6.6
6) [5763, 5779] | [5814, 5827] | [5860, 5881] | -0.2 angstrom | 7.31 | 7.36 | 7.19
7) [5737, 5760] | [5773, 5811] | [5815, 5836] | 0.8 angstrom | 7.28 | 7.17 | 7.37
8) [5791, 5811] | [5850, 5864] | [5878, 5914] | -0.7 angstrom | 7.24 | 7.08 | 6.43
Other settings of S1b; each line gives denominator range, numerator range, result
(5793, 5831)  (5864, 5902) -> 0.91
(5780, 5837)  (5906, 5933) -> 1.03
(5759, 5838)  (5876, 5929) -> 0.96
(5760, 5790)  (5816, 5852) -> 1.04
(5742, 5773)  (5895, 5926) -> 0.99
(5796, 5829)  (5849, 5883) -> 1.00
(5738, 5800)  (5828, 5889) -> 1.03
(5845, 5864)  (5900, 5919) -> 1.01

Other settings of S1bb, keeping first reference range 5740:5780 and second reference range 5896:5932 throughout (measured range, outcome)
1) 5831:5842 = -0.37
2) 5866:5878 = -0.45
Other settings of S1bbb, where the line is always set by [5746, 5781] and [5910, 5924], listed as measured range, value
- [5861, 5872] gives 0.01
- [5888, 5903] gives 0.32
